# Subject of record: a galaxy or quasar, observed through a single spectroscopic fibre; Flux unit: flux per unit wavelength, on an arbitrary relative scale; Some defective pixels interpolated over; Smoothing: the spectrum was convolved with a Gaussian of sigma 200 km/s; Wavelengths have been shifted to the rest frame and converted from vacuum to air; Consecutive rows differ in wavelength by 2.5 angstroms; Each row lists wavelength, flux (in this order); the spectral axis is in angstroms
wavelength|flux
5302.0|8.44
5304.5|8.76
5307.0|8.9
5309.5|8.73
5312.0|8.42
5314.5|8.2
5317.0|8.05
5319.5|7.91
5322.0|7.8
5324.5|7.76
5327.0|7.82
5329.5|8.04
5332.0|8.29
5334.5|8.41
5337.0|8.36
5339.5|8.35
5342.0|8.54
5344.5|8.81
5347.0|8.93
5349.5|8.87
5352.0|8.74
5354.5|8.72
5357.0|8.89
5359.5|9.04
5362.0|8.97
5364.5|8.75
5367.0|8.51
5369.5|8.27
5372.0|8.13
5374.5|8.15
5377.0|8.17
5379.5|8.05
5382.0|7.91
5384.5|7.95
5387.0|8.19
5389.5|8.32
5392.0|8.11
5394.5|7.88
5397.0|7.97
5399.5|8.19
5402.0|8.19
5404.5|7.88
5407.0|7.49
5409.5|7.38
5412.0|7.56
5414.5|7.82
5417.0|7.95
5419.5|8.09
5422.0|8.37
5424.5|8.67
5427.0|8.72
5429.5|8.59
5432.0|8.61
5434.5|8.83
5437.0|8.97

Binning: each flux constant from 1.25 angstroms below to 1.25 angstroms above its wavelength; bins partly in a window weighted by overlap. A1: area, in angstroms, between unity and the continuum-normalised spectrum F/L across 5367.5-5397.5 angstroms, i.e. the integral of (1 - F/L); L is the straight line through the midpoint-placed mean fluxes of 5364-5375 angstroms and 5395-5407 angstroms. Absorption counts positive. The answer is 0.3 angstroms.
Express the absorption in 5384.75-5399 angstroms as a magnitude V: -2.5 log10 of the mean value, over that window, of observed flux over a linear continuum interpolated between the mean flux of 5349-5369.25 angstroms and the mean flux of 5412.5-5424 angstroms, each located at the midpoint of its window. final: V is 0.039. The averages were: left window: 8.78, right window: 8.06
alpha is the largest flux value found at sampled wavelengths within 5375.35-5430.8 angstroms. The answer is 8.72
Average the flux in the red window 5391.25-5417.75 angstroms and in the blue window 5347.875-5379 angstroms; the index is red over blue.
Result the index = 0.9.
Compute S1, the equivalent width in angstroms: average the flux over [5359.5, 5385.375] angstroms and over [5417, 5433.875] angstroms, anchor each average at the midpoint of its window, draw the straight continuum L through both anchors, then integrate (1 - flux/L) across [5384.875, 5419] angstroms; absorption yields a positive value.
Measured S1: 2.0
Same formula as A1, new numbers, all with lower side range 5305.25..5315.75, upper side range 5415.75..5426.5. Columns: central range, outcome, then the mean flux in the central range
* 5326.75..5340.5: 0.45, 8.24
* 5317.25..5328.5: 0.91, 7.85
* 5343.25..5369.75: -1.04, 8.79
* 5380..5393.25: 0.46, 8.09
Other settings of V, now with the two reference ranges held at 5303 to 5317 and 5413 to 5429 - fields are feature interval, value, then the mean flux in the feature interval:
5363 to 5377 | 0.01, 8.36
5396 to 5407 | 0.04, 7.99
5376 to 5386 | 0.05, 8.02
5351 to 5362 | -0.05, 8.86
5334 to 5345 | 0.00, 8.48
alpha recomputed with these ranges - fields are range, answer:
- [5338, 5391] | 9.04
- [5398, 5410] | 8.19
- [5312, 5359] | 8.93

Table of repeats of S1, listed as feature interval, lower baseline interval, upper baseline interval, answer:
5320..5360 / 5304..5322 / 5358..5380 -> -0.1 angstroms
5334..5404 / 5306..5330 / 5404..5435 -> -2.1 angstroms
